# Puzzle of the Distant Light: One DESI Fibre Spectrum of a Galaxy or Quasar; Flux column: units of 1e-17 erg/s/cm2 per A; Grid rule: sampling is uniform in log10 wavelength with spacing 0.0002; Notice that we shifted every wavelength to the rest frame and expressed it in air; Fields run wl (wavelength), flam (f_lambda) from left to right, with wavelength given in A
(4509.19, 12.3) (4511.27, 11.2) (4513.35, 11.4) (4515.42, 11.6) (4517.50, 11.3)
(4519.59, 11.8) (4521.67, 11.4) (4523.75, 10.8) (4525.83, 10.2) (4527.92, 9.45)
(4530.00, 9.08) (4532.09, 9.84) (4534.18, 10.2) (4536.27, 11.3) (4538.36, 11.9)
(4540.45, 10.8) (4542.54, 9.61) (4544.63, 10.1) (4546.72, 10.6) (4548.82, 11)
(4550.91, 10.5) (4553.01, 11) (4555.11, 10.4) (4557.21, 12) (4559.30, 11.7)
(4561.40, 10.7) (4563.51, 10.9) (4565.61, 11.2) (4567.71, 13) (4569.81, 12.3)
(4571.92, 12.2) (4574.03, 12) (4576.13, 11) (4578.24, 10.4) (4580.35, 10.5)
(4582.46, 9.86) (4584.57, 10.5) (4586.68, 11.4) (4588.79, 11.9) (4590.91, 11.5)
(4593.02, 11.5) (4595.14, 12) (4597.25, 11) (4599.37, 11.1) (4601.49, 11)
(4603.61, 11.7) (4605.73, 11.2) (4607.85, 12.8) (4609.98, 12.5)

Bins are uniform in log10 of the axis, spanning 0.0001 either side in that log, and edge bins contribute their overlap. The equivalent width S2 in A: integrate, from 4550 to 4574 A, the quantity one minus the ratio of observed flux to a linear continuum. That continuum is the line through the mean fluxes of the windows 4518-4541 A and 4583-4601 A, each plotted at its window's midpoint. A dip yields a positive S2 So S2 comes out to -1.1 A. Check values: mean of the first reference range 10.6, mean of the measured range 11.5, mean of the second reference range 11.3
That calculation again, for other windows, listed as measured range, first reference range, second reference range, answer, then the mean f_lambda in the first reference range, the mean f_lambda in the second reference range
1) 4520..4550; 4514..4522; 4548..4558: 2.1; 11.5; 10.9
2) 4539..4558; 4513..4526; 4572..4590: 0.8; 11.3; 11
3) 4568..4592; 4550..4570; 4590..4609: 0.3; 11.3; 11.5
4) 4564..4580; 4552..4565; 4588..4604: -0.6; 11.1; 11.4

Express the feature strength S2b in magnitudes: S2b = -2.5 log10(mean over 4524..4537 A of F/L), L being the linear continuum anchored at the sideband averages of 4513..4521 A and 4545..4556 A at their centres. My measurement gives 0.118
